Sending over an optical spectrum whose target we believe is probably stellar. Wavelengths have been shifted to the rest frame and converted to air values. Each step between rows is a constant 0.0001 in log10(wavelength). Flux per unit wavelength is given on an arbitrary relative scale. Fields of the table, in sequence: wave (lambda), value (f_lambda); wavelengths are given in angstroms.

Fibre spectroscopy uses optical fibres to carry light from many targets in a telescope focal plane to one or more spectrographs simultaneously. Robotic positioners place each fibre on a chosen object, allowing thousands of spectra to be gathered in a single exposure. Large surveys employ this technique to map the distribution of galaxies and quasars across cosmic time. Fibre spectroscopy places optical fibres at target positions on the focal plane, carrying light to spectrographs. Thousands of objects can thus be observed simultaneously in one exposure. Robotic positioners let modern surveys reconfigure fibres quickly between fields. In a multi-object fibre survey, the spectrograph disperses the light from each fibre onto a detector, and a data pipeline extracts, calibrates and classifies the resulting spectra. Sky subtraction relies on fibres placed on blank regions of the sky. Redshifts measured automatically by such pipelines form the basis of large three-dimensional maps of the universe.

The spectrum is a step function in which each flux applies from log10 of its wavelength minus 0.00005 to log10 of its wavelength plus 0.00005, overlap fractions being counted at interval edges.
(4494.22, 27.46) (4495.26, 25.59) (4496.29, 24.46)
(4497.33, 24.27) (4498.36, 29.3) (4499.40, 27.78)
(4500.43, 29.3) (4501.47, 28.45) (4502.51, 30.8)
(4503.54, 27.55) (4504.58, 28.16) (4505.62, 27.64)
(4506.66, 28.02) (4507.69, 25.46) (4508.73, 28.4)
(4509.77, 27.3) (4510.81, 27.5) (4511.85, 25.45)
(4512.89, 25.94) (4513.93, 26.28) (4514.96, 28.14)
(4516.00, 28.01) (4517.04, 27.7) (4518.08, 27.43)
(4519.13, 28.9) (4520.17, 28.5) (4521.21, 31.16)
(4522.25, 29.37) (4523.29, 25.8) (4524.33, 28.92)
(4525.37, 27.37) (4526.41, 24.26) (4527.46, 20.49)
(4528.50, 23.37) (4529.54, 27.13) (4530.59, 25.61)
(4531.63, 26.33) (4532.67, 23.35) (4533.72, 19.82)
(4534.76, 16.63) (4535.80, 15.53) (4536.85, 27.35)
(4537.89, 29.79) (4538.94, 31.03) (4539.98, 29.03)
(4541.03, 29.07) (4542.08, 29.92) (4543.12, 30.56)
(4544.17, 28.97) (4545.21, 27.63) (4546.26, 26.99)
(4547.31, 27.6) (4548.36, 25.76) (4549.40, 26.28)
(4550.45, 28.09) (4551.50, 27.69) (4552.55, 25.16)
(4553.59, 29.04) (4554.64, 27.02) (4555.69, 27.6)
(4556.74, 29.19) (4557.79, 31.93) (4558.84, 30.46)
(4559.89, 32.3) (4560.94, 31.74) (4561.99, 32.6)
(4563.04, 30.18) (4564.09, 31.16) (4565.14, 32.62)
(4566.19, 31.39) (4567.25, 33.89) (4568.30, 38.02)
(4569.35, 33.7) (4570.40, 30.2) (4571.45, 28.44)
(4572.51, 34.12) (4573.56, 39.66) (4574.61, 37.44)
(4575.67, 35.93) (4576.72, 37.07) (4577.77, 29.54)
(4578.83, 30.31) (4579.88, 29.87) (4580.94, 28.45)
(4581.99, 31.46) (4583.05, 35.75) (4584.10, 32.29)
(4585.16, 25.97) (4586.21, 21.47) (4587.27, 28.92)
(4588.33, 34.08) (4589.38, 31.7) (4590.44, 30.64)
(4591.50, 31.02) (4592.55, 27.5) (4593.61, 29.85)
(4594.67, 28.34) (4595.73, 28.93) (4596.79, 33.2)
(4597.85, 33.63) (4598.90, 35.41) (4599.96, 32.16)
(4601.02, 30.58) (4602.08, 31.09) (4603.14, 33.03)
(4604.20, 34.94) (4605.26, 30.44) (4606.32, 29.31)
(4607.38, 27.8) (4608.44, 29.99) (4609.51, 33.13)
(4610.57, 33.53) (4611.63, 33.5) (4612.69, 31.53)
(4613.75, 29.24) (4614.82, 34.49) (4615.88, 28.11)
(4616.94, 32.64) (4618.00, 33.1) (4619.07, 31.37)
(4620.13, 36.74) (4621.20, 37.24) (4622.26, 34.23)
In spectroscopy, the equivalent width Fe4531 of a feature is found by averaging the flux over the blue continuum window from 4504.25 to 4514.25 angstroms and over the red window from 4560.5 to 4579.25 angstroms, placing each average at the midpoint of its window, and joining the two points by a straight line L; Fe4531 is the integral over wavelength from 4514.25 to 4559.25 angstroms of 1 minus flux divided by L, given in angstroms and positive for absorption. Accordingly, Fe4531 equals 4.3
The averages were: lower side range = 27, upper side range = 33.2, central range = 27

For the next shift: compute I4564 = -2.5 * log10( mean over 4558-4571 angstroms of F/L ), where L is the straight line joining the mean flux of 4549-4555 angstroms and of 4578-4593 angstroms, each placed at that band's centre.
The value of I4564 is -0.15 mag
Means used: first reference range 27.2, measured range 32.3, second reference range 30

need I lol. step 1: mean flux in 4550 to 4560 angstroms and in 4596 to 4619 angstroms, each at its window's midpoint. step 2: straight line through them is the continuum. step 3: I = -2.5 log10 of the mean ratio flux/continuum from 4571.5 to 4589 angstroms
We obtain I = -0.06 mag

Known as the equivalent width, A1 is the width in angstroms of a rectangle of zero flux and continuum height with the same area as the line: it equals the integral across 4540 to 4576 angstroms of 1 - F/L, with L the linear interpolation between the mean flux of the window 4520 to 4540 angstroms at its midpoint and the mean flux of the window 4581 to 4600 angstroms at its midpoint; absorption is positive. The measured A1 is -3.6 angstroms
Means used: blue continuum 25.4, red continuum 30.6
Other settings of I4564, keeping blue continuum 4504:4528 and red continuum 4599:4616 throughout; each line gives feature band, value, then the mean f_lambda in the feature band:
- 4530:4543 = 0.112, 25.5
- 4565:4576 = -0.146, 34.1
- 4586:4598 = 0.030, 30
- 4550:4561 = 0.004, 29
